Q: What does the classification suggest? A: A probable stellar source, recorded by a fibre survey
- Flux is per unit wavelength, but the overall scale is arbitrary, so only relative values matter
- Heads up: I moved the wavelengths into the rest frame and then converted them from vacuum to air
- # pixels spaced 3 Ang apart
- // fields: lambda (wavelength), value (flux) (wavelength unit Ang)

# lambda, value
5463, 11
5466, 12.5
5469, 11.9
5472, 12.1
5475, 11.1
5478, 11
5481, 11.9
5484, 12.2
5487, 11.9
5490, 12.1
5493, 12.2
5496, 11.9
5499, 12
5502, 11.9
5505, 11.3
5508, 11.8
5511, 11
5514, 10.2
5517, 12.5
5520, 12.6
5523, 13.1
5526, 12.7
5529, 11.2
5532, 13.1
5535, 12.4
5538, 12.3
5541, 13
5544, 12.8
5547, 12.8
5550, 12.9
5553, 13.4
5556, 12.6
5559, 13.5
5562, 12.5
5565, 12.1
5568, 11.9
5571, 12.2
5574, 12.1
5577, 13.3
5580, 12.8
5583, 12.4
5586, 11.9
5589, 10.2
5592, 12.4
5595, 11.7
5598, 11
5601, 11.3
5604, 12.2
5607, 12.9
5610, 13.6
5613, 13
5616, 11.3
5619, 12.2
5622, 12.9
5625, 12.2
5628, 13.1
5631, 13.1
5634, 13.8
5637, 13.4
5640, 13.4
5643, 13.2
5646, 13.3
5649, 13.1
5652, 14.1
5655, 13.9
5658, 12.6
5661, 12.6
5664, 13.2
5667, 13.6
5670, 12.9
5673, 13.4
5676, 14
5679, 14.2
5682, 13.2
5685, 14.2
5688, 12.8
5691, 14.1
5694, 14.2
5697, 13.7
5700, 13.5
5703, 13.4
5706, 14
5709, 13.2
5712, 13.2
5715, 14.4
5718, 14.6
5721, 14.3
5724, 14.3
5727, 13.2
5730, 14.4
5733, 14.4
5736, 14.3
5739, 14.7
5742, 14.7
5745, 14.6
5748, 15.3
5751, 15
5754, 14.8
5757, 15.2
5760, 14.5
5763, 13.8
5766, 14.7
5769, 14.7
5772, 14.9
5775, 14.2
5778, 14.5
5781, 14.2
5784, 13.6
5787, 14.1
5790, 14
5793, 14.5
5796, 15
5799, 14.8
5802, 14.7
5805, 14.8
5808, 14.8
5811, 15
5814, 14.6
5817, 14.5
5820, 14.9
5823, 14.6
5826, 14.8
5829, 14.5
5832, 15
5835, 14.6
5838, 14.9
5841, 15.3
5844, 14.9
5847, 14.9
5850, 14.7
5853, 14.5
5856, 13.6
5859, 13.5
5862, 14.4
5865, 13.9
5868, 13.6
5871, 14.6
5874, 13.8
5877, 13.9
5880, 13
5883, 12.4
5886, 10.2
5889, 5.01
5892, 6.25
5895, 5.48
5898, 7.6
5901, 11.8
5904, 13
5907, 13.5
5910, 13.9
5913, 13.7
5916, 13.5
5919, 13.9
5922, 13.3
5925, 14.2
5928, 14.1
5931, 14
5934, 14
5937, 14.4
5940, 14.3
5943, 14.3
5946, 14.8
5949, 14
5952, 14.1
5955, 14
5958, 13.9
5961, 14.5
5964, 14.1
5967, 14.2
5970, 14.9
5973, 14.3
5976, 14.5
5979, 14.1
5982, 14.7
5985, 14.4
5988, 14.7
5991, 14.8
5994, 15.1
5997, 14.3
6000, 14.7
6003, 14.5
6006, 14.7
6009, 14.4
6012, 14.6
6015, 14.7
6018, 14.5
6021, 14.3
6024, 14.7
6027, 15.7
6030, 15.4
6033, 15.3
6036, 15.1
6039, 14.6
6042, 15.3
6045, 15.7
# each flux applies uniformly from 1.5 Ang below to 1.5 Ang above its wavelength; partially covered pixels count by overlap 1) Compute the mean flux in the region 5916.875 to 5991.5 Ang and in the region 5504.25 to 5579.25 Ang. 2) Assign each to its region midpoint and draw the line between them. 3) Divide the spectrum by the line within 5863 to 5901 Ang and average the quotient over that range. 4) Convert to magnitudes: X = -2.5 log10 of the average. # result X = 0.26 mag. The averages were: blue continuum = 12.4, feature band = 10.9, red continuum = 14.2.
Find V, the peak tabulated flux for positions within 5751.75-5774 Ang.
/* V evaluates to 15.2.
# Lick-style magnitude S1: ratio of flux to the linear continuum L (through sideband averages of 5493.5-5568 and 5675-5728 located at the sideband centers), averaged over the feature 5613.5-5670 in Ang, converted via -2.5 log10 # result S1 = 0.02 mag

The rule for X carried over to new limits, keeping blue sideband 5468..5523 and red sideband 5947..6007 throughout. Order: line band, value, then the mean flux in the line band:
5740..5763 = -0.12 mag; 14.8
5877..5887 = 0.14 mag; 12.3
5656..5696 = -0.06 mag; 13.5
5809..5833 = -0.09 mag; 14.7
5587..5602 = 0.09 mag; 11.3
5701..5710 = -0.05 mag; 13.6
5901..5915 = 0.06 mag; 13.3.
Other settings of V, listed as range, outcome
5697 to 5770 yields 15.3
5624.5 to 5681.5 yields 14.2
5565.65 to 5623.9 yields 13.6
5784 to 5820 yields 15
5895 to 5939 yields 14.4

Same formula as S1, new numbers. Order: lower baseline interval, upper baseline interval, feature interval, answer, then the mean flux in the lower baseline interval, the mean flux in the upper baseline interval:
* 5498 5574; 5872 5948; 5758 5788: -0.163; 12.3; 12.4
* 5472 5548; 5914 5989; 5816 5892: 0.008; 12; 14.2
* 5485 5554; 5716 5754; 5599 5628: 0.068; 12.2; 14.5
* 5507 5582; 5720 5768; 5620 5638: 0.022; 12.4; 14.5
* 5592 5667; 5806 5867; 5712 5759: -0.060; 12.8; 14.6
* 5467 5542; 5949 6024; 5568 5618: 0.026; 12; 14.5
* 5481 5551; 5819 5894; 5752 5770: -0.126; 12.2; 13.4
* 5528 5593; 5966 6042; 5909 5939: 0.030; 12.5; 14.7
